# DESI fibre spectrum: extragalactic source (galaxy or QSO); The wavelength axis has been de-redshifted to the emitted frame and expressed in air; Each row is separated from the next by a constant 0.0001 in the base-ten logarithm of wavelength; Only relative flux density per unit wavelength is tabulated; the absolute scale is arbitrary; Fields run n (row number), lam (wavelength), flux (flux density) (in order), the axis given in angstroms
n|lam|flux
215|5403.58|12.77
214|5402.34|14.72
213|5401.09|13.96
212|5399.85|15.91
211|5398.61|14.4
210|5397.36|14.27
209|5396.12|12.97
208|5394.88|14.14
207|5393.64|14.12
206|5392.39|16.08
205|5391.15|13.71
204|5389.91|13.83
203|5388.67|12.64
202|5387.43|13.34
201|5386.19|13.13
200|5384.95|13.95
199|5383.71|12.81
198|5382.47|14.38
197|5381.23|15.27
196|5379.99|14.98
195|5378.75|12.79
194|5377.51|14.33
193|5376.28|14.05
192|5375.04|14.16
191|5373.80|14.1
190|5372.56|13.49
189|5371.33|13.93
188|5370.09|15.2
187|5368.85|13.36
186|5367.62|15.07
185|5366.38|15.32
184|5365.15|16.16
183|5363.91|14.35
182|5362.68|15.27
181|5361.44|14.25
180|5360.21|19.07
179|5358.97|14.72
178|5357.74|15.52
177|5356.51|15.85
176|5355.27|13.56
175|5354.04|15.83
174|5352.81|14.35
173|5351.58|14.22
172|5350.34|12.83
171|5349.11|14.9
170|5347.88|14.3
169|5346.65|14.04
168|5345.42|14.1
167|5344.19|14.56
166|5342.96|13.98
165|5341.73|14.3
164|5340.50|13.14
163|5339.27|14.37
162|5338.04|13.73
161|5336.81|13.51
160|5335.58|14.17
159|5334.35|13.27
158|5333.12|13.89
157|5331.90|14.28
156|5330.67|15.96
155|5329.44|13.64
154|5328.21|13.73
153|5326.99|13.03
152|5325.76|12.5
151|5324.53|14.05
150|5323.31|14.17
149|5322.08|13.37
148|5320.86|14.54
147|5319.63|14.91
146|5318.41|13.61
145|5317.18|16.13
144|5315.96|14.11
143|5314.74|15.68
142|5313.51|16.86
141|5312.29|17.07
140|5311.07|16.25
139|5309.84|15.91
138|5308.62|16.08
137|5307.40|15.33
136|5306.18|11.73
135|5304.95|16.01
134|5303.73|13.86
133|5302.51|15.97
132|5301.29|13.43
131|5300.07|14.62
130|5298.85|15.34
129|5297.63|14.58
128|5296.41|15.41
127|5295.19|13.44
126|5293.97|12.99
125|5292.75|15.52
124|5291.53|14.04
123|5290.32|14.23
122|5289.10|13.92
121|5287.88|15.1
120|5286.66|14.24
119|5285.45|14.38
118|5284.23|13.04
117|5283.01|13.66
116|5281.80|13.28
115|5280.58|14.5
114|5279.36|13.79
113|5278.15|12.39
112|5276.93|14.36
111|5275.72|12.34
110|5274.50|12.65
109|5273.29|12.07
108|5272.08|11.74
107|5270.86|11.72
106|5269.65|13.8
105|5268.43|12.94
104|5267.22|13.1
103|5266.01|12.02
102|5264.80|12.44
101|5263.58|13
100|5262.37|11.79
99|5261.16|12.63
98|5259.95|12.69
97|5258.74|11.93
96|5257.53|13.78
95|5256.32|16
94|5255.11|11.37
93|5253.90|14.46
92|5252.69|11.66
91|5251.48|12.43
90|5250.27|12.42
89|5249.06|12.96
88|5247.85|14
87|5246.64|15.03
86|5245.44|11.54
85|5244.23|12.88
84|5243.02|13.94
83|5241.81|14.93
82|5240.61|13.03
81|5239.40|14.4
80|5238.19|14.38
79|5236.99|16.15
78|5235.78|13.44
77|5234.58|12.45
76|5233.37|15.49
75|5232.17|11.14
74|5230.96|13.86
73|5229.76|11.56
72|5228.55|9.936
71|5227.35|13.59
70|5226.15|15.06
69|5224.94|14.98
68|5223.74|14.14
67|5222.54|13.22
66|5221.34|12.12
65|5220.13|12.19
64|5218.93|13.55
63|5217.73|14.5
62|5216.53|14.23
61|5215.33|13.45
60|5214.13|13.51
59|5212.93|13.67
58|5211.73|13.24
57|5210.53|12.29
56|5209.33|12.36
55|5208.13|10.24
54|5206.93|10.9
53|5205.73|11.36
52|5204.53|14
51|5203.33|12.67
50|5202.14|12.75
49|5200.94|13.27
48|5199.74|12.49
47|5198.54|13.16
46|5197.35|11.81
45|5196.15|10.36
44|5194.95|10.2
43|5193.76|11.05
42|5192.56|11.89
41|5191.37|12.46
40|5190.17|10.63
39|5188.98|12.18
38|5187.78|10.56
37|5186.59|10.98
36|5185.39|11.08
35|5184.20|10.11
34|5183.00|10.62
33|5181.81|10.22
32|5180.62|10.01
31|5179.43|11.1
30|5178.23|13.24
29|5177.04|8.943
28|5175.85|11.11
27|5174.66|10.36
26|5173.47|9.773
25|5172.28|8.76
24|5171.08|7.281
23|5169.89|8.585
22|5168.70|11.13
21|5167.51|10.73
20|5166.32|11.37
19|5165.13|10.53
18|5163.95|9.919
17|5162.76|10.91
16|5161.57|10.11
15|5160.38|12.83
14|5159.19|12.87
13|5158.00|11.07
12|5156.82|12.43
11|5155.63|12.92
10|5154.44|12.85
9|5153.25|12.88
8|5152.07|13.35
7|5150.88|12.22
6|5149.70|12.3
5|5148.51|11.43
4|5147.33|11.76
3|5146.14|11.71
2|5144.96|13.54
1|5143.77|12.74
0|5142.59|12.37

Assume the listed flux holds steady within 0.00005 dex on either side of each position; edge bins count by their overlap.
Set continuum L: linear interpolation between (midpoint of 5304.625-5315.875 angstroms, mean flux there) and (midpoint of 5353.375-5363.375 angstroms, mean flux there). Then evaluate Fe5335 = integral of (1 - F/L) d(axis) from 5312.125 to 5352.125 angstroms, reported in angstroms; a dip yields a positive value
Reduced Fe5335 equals 3.3 angstroms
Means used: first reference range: 15.6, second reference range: 15.5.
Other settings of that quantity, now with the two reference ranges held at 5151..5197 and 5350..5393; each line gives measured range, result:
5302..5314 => -1.9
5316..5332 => -0.6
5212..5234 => -2.8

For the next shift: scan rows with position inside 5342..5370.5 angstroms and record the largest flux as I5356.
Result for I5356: 19.07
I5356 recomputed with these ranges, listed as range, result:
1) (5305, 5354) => 17.07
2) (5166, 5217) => 14.23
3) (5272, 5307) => 16.01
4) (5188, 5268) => 16.15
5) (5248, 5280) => 16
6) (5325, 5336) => 15.96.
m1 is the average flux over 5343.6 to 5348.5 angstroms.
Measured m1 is 14.3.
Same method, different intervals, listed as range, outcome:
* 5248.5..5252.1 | 12.6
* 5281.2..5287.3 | 13.7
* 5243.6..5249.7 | 13.3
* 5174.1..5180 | 11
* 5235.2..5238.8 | 14.7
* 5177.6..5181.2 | 11.4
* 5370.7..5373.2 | 13.7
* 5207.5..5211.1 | 11.6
